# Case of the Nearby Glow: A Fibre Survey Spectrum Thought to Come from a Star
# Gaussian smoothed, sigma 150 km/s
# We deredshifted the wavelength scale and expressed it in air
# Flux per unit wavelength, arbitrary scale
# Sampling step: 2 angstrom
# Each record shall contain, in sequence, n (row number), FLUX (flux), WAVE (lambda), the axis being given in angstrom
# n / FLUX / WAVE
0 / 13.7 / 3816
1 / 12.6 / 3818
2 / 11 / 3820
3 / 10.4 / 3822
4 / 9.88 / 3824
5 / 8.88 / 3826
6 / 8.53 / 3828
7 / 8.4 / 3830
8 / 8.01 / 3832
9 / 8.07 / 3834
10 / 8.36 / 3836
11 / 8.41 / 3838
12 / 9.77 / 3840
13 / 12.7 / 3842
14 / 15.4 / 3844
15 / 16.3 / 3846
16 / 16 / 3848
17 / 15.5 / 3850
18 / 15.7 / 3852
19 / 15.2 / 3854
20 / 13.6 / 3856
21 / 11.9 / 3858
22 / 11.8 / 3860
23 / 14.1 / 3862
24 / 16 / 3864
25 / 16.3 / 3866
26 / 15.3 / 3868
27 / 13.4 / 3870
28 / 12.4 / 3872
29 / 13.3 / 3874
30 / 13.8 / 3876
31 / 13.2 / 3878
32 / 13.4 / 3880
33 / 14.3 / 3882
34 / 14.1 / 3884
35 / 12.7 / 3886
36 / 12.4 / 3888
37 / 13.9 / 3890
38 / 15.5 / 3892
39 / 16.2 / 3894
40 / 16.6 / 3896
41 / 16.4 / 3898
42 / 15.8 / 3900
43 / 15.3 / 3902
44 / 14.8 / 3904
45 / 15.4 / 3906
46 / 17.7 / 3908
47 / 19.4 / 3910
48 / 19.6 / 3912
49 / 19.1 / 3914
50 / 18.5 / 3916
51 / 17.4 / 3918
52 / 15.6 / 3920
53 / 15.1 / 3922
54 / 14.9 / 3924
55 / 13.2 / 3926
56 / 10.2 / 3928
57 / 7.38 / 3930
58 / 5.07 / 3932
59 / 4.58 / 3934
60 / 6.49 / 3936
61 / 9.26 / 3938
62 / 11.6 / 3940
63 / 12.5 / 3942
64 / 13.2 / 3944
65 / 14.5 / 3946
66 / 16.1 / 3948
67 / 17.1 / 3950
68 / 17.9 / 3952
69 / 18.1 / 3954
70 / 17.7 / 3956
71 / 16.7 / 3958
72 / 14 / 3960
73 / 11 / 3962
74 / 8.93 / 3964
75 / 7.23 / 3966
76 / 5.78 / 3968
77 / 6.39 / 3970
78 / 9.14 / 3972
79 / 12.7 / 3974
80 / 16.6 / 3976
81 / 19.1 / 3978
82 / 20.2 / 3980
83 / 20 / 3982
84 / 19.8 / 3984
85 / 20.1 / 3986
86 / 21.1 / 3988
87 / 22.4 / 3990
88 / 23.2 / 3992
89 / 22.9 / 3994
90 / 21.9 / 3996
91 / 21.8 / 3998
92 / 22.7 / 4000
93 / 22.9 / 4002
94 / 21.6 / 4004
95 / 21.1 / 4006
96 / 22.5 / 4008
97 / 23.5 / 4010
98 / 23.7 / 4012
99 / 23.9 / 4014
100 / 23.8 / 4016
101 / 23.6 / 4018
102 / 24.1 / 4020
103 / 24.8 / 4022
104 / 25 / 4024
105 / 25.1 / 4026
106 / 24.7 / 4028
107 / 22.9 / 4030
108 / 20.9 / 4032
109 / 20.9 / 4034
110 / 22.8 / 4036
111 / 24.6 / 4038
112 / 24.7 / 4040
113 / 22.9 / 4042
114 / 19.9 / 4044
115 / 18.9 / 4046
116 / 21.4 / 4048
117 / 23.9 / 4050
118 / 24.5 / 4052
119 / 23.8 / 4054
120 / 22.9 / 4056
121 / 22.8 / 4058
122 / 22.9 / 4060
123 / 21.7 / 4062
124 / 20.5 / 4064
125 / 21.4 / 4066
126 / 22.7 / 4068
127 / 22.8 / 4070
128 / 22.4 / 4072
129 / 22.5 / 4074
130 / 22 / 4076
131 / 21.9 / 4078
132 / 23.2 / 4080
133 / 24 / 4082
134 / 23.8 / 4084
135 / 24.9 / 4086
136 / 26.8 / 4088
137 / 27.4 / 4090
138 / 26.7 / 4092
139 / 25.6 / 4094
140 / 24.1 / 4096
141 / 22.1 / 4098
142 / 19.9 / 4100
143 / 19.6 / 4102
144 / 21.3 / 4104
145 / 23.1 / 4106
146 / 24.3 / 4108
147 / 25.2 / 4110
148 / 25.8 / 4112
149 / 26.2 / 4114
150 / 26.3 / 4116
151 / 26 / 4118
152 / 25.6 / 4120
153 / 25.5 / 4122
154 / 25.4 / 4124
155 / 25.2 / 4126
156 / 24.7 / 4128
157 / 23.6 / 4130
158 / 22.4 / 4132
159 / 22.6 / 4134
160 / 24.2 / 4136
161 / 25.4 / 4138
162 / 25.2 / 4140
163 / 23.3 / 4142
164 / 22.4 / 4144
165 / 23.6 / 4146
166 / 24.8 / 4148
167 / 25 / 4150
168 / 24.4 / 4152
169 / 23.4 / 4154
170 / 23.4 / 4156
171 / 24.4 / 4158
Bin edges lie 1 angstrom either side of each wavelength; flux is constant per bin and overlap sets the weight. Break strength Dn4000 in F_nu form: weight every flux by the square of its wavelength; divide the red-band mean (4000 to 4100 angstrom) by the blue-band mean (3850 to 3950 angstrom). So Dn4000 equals 1.8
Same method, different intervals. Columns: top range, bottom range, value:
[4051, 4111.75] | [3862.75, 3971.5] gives 1.84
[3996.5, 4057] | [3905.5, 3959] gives 1.70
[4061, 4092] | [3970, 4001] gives 1.27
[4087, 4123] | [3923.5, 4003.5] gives 1.75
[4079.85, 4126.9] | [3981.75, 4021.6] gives 1.15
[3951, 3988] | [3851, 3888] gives 1.12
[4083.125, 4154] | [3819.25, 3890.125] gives 2.21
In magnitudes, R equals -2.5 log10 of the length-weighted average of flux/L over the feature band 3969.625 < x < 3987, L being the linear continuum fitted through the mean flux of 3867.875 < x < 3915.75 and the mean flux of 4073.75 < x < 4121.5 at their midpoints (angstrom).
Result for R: 0.16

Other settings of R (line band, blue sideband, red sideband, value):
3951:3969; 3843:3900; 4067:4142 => 0.35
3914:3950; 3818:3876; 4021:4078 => 0.32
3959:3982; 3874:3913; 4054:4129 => 0.45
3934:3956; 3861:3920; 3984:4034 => 0.37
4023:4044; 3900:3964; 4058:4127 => -0.15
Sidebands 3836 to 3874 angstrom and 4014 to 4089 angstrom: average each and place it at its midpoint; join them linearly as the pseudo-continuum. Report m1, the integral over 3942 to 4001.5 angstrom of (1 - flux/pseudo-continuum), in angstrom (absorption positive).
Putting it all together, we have 8.9 angstrom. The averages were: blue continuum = 13.7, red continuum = 23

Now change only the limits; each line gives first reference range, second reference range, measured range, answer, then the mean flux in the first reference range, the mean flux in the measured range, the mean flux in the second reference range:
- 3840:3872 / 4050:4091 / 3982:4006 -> -2.0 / 14.4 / 21.7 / 23.3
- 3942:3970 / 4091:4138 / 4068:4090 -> -1.8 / 13.4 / 23.6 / 24.2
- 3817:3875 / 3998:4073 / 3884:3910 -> -0.3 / 12.3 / 15.3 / 22.8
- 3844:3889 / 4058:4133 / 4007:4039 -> -4.4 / 14.2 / 23.5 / 23.8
